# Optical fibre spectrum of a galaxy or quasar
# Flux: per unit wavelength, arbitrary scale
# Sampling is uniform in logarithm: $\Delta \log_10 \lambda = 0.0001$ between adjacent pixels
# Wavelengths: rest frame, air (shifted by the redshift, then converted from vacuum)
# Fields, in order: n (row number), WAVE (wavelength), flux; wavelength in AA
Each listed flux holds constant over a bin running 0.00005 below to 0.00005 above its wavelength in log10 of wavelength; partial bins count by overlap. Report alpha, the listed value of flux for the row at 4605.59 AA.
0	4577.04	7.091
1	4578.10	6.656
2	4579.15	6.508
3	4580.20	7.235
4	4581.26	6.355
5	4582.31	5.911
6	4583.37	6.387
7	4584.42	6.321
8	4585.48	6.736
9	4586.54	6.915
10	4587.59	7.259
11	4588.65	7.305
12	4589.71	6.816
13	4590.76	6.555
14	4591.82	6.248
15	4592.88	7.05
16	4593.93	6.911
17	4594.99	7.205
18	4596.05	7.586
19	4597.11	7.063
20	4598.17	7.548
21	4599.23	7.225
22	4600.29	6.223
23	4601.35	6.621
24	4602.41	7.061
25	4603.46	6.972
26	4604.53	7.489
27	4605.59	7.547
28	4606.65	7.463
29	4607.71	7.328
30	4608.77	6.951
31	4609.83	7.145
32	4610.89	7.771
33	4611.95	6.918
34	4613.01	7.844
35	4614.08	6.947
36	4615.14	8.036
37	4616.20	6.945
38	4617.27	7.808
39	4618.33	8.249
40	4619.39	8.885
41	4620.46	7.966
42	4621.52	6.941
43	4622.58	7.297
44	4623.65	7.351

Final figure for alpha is 7.547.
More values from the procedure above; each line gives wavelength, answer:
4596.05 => 7.586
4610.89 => 7.771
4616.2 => 6.945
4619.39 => 8.885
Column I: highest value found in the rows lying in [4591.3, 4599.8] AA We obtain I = 7.586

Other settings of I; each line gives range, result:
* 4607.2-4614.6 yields 7.844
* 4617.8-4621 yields 8.885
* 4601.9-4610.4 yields 7.547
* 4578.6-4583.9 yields 7.235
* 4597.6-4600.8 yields 7.548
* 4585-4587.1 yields 6.915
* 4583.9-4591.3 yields 7.305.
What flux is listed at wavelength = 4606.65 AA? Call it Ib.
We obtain 7.463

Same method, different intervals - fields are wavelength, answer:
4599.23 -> 7.225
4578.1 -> 6.656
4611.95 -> 6.918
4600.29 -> 6.223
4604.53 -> 7.489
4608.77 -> 6.951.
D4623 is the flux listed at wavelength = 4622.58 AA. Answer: 7.297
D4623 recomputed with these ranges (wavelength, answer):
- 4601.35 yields 6.621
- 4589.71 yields 6.816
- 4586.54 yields 6.915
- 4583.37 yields 6.387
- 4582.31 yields 5.911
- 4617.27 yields 7.808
